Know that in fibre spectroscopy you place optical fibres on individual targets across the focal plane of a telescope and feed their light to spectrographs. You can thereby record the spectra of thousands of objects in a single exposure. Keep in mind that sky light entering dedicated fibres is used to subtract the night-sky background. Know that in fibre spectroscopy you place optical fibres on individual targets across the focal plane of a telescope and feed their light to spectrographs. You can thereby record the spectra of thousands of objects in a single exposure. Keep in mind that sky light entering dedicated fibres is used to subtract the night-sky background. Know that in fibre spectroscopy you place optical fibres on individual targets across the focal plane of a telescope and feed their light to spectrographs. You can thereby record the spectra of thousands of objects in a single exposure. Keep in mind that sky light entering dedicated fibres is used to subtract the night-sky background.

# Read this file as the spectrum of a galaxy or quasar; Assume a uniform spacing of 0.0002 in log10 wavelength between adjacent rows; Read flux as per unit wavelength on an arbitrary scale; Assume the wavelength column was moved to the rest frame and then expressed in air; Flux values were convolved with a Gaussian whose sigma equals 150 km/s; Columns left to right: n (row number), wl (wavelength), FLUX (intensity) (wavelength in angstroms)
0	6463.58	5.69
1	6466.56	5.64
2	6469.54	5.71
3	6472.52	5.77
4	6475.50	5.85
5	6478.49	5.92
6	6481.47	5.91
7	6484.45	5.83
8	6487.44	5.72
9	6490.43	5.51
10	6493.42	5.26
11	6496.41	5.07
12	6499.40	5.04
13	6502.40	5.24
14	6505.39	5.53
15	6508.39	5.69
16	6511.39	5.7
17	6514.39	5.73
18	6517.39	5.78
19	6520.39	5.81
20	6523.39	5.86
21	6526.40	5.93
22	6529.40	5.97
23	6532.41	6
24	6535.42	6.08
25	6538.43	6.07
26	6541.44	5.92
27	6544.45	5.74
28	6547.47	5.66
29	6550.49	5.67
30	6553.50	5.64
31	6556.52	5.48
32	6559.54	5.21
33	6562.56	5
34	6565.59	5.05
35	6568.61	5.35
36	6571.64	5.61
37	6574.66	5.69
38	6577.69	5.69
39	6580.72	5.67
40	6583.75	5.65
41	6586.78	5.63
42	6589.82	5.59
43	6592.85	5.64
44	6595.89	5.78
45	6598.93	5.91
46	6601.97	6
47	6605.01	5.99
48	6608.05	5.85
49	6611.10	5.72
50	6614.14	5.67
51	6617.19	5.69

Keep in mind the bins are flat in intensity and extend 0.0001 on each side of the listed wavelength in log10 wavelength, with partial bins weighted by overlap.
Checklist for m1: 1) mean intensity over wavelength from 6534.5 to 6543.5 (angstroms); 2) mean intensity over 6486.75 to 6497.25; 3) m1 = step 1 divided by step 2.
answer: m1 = 1.12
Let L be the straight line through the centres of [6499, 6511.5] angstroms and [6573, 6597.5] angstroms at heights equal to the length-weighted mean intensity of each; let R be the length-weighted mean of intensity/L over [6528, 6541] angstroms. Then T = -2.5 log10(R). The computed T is -0.09 mag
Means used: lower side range 5.44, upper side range 5.67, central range 6.02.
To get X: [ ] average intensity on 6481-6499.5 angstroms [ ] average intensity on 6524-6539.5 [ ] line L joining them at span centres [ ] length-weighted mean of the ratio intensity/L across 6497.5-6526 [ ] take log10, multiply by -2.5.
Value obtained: 0.03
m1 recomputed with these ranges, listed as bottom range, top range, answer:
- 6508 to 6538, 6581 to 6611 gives 0.98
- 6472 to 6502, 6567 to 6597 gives 1.01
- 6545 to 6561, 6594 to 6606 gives 1.07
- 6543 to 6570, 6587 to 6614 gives 1.07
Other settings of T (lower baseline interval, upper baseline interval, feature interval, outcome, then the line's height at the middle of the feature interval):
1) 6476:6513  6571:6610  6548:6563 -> 0.044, 5.67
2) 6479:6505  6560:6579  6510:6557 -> -0.077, 5.42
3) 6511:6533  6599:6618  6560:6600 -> 0.056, 5.84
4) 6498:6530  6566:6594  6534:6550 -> -0.047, 5.63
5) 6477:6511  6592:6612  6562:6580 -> 0.063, 5.76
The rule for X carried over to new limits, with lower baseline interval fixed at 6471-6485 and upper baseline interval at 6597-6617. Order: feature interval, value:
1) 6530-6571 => 0.045 mag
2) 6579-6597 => 0.035 mag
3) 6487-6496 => 0.085 mag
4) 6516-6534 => -0.008 mag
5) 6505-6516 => 0.034 mag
